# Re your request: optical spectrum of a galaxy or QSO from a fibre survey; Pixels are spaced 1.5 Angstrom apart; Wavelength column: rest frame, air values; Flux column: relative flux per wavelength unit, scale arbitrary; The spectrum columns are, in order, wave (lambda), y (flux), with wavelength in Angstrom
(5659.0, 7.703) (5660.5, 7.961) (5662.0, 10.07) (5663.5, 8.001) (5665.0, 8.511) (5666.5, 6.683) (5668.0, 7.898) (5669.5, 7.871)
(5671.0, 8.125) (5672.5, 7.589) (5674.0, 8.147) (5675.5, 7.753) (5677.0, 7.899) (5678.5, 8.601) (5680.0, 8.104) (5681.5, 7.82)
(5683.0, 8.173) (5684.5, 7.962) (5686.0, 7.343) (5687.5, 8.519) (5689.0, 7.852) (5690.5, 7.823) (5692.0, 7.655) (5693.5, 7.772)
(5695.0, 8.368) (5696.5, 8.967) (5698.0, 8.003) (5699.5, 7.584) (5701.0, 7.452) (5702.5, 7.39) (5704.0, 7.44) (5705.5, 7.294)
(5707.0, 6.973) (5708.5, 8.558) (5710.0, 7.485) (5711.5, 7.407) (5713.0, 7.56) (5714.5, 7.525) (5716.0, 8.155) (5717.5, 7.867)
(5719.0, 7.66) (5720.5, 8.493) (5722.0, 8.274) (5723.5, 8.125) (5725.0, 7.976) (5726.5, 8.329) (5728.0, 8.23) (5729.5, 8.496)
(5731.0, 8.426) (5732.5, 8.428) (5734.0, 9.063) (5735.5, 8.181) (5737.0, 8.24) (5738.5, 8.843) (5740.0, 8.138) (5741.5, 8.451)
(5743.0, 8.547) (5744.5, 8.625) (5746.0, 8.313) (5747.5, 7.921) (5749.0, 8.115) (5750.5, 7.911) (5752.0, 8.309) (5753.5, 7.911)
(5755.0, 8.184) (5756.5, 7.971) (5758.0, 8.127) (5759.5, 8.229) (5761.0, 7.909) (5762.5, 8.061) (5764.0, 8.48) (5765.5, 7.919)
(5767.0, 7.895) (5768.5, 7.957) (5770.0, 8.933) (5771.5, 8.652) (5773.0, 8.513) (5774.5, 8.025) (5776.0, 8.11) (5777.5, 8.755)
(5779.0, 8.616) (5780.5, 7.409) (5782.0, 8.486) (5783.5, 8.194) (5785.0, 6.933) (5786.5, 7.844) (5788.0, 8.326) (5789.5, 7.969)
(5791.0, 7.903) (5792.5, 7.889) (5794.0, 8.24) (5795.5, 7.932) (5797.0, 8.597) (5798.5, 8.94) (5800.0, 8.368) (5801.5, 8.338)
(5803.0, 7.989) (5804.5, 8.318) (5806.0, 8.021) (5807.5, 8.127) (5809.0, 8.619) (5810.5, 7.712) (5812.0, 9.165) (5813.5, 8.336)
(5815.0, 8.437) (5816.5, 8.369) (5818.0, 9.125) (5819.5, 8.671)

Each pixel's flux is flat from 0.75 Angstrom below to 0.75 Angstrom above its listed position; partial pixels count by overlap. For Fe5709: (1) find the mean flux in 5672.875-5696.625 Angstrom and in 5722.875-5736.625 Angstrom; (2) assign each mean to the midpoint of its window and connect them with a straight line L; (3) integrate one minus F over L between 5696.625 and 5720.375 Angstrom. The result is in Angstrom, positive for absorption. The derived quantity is 1.5 Angstrom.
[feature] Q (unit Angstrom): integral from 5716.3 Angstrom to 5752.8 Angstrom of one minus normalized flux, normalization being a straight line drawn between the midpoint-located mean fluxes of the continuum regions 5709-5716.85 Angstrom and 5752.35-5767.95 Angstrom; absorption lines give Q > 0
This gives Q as -2.0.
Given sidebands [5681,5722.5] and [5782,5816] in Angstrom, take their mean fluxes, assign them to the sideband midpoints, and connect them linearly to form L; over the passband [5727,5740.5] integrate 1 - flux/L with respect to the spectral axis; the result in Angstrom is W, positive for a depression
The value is -0.8 Angstrom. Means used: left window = 7.83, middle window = 8.45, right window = 8.2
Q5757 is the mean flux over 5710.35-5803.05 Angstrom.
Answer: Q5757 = 8.18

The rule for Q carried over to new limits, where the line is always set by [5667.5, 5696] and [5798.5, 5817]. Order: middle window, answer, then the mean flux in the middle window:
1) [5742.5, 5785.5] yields 0.18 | 8.18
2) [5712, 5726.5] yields 0.20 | 7.97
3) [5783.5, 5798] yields 0.53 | 7.99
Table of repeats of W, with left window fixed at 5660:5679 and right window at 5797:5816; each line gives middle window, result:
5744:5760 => 0.2 Angstrom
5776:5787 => 0.4 Angstrom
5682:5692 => 0.2 Angstrom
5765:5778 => 0.0 Angstrom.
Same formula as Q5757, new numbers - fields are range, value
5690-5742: 8.02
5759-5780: 8.28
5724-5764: 8.27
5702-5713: 7.51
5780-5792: 7.89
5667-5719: 7.84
